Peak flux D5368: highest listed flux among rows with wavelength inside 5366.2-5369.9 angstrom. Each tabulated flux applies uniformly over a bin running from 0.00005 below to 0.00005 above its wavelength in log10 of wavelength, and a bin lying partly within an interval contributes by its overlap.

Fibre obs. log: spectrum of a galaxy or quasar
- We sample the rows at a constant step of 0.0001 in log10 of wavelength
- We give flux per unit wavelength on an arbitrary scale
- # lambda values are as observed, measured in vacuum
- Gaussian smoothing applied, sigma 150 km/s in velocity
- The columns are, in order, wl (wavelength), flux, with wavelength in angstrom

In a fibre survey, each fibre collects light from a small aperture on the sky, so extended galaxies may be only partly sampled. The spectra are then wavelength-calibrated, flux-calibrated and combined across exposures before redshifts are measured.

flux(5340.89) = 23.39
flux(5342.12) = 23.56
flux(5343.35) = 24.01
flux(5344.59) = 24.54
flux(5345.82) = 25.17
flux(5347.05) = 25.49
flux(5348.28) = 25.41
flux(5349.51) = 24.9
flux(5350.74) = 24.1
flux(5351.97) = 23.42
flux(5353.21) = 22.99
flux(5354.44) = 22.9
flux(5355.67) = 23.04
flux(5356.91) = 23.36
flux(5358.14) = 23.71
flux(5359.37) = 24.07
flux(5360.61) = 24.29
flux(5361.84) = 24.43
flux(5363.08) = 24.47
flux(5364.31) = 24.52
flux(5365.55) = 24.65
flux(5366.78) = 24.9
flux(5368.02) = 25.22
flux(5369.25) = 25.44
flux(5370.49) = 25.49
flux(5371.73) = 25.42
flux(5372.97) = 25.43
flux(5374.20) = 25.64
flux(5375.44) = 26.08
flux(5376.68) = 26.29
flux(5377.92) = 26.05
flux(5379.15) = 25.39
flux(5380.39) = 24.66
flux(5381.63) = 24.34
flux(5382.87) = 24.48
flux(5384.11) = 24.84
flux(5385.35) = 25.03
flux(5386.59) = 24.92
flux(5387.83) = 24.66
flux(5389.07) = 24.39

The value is 25.44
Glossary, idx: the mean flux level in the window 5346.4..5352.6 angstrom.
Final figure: 24.7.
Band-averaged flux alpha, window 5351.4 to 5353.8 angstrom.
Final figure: 23.1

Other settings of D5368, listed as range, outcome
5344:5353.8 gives 25.49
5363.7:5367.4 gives 24.9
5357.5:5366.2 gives 24.65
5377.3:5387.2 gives 26.05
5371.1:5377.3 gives 26.29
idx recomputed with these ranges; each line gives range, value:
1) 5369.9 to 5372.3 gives 25.4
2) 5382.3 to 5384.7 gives 24.7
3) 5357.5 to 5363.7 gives 24.2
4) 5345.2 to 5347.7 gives 25.4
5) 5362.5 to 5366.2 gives 24.6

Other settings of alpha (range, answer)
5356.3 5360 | 23.7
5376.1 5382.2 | 25.4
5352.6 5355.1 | 23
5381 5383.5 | 24.4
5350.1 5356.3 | 23.3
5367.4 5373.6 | 25.4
